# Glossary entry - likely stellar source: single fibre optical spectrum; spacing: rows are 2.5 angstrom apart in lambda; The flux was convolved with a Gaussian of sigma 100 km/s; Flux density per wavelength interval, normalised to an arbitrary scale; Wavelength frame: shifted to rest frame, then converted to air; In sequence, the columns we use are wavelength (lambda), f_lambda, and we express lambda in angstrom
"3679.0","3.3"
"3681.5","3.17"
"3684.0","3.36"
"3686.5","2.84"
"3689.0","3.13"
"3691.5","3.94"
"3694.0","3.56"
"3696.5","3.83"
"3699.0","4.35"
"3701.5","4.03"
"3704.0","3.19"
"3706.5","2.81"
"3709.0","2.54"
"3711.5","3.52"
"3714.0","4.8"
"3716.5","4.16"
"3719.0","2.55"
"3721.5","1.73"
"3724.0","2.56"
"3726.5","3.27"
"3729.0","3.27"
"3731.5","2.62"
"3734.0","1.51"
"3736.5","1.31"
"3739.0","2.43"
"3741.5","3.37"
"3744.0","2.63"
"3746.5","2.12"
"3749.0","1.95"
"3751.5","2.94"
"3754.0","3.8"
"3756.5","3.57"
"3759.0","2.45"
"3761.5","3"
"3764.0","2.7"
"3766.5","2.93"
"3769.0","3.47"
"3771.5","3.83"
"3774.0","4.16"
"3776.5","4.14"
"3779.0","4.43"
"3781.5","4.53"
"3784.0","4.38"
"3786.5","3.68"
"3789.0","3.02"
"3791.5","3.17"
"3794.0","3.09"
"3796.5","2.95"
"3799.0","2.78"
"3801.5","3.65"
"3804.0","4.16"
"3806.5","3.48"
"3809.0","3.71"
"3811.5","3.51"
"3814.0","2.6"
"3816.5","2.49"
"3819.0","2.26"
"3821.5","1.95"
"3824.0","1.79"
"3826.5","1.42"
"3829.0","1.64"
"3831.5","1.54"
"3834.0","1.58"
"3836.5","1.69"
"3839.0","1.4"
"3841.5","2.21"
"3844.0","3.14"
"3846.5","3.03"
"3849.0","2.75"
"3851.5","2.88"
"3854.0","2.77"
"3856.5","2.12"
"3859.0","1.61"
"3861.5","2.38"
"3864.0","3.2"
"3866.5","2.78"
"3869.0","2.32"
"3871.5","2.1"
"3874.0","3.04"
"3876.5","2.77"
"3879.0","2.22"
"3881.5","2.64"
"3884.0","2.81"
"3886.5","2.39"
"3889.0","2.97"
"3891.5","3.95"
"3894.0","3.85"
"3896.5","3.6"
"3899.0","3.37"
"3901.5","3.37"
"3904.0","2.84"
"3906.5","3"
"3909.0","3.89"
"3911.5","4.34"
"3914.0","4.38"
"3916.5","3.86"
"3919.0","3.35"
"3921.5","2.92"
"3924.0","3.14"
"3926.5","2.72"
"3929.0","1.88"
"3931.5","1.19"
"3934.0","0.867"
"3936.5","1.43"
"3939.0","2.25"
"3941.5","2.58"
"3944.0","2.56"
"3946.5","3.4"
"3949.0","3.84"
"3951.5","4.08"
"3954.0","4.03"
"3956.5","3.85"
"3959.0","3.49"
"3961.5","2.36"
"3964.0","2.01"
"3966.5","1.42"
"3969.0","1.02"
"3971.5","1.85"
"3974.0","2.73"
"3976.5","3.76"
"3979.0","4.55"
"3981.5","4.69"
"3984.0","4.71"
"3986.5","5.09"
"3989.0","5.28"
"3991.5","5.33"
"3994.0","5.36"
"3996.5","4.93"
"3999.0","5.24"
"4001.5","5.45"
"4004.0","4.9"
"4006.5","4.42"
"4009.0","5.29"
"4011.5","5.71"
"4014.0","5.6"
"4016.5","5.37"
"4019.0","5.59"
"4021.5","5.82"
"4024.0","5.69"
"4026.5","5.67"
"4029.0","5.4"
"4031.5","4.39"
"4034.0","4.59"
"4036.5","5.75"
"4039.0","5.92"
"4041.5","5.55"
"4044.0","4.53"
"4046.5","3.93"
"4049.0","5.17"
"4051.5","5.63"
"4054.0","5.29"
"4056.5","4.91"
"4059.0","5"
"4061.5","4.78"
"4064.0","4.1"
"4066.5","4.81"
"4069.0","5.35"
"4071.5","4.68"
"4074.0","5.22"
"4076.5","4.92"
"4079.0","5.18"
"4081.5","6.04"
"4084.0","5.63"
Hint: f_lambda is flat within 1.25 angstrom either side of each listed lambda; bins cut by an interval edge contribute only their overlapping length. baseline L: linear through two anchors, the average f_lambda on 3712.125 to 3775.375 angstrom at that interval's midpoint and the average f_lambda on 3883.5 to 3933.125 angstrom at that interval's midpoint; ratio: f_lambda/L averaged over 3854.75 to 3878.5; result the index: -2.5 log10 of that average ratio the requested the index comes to 0.25 mag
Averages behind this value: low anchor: 2.93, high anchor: 3.18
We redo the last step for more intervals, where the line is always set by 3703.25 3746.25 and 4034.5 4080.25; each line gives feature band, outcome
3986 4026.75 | -0.14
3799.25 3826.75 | 0.18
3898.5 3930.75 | 0.24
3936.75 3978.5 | 0.47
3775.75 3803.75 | -0.12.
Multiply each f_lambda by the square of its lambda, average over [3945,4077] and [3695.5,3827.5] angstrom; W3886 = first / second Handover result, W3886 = 1.7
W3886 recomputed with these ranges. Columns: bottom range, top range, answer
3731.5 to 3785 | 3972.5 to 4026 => 1.83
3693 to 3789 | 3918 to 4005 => 1.18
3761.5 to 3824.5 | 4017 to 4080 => 1.75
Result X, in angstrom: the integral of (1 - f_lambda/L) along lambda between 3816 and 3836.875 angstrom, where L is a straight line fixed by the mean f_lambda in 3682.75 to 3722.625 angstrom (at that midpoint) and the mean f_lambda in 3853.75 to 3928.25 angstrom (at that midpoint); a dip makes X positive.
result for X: 9.0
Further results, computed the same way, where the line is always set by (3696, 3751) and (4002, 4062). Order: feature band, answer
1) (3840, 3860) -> 6.7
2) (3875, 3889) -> 5.1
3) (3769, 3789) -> -4.3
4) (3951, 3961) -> 2.0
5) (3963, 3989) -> 8.2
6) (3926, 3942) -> 9.7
